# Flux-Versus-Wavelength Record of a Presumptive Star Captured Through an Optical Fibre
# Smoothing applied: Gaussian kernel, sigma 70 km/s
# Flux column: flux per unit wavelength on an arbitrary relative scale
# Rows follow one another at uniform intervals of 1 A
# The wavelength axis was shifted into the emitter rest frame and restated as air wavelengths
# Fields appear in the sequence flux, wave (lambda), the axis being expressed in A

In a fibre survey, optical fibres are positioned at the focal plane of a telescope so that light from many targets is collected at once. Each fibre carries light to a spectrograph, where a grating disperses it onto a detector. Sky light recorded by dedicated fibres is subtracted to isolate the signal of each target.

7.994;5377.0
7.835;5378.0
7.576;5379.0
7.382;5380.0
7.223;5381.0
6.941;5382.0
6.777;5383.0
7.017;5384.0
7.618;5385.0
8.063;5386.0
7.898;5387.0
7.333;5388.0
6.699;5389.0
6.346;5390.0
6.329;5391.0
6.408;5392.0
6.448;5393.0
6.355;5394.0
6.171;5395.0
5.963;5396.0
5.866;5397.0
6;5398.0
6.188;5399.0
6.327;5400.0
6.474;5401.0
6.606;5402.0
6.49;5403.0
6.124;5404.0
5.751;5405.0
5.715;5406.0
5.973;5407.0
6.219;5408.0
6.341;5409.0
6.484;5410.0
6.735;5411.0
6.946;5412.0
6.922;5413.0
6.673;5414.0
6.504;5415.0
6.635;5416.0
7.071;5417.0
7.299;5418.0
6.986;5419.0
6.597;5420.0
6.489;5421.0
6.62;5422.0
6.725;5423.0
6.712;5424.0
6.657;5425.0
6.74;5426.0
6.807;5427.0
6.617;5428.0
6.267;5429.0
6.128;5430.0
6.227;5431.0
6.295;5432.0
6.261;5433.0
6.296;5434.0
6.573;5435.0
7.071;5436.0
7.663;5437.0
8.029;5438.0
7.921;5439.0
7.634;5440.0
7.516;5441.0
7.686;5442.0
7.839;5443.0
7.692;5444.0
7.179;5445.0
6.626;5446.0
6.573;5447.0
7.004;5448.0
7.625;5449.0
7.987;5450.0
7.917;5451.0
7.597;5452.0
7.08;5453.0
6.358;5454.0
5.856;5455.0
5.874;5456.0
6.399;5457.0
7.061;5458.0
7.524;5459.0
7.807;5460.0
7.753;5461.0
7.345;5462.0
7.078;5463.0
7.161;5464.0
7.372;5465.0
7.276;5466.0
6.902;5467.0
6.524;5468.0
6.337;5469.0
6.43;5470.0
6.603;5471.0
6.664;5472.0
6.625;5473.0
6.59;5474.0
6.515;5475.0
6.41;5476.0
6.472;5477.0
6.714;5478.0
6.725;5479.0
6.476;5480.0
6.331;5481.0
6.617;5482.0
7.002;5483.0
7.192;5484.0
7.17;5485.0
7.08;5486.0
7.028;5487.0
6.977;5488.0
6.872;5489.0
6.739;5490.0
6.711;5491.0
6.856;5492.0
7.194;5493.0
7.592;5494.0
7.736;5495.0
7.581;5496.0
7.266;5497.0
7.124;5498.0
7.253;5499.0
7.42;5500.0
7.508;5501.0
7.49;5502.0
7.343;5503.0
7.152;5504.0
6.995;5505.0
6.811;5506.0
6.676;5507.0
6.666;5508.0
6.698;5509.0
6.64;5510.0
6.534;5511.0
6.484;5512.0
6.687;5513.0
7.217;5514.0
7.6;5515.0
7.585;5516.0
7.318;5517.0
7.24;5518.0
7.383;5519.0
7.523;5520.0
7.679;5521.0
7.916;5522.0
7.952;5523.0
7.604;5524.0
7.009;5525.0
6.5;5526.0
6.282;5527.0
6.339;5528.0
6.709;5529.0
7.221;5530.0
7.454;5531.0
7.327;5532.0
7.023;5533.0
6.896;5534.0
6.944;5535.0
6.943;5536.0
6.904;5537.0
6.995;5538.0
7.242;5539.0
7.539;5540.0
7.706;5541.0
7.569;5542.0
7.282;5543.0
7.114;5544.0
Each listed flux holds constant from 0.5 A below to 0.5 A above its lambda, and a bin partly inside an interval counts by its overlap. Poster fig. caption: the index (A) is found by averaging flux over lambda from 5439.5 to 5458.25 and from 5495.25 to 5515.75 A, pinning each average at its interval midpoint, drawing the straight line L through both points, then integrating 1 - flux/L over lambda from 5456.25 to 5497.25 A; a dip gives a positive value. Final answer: 1.0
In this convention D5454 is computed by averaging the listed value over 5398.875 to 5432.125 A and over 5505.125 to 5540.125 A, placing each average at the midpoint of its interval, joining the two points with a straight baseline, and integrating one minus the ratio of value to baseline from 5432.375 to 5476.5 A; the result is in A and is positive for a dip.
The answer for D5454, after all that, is -2.2 A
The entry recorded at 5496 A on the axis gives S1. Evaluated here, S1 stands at 7.581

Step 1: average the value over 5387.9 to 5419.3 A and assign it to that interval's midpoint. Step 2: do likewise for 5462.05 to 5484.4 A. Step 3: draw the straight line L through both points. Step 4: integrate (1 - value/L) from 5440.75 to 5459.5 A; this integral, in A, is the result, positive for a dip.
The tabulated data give -1.37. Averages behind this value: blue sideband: 6.43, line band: 7.12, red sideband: 6.74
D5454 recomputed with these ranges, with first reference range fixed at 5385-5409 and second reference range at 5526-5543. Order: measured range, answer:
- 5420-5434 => 0.2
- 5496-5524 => -1.0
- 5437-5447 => -1.3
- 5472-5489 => 0.2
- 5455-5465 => -0.5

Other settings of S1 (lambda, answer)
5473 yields 6.625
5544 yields 7.114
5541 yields 7.706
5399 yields 6.188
